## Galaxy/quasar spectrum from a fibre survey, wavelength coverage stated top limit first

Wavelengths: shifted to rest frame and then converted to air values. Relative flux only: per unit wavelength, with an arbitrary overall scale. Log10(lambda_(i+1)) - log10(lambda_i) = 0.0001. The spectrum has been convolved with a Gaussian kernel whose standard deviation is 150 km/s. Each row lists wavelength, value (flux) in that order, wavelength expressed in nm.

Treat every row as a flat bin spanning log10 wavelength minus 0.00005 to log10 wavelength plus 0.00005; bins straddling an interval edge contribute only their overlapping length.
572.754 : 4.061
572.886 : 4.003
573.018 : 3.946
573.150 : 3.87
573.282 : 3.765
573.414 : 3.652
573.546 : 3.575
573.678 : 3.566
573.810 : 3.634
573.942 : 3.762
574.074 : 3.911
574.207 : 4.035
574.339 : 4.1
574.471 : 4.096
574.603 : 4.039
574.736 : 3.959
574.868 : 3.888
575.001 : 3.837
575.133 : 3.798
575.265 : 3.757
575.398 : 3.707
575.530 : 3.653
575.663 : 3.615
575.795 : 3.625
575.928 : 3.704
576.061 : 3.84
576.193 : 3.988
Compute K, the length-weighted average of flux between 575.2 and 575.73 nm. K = 3.68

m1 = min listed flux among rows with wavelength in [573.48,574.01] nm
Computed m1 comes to 3.566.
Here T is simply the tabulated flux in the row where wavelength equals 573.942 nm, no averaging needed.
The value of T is 3.762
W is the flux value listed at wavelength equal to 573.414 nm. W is 3.652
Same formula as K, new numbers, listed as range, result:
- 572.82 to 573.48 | 3.85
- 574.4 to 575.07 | 3.96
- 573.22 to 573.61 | 3.66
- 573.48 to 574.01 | 3.64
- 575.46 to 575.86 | 3.64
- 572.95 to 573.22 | 3.9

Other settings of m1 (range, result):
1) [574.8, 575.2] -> 3.798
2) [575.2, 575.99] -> 3.615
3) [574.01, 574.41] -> 3.911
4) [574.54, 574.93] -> 3.888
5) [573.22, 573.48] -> 3.652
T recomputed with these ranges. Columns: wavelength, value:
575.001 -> 3.837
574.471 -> 4.096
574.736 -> 3.959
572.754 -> 4.061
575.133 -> 3.798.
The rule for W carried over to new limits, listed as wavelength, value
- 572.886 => 4.003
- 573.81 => 3.634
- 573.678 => 3.566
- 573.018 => 3.946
